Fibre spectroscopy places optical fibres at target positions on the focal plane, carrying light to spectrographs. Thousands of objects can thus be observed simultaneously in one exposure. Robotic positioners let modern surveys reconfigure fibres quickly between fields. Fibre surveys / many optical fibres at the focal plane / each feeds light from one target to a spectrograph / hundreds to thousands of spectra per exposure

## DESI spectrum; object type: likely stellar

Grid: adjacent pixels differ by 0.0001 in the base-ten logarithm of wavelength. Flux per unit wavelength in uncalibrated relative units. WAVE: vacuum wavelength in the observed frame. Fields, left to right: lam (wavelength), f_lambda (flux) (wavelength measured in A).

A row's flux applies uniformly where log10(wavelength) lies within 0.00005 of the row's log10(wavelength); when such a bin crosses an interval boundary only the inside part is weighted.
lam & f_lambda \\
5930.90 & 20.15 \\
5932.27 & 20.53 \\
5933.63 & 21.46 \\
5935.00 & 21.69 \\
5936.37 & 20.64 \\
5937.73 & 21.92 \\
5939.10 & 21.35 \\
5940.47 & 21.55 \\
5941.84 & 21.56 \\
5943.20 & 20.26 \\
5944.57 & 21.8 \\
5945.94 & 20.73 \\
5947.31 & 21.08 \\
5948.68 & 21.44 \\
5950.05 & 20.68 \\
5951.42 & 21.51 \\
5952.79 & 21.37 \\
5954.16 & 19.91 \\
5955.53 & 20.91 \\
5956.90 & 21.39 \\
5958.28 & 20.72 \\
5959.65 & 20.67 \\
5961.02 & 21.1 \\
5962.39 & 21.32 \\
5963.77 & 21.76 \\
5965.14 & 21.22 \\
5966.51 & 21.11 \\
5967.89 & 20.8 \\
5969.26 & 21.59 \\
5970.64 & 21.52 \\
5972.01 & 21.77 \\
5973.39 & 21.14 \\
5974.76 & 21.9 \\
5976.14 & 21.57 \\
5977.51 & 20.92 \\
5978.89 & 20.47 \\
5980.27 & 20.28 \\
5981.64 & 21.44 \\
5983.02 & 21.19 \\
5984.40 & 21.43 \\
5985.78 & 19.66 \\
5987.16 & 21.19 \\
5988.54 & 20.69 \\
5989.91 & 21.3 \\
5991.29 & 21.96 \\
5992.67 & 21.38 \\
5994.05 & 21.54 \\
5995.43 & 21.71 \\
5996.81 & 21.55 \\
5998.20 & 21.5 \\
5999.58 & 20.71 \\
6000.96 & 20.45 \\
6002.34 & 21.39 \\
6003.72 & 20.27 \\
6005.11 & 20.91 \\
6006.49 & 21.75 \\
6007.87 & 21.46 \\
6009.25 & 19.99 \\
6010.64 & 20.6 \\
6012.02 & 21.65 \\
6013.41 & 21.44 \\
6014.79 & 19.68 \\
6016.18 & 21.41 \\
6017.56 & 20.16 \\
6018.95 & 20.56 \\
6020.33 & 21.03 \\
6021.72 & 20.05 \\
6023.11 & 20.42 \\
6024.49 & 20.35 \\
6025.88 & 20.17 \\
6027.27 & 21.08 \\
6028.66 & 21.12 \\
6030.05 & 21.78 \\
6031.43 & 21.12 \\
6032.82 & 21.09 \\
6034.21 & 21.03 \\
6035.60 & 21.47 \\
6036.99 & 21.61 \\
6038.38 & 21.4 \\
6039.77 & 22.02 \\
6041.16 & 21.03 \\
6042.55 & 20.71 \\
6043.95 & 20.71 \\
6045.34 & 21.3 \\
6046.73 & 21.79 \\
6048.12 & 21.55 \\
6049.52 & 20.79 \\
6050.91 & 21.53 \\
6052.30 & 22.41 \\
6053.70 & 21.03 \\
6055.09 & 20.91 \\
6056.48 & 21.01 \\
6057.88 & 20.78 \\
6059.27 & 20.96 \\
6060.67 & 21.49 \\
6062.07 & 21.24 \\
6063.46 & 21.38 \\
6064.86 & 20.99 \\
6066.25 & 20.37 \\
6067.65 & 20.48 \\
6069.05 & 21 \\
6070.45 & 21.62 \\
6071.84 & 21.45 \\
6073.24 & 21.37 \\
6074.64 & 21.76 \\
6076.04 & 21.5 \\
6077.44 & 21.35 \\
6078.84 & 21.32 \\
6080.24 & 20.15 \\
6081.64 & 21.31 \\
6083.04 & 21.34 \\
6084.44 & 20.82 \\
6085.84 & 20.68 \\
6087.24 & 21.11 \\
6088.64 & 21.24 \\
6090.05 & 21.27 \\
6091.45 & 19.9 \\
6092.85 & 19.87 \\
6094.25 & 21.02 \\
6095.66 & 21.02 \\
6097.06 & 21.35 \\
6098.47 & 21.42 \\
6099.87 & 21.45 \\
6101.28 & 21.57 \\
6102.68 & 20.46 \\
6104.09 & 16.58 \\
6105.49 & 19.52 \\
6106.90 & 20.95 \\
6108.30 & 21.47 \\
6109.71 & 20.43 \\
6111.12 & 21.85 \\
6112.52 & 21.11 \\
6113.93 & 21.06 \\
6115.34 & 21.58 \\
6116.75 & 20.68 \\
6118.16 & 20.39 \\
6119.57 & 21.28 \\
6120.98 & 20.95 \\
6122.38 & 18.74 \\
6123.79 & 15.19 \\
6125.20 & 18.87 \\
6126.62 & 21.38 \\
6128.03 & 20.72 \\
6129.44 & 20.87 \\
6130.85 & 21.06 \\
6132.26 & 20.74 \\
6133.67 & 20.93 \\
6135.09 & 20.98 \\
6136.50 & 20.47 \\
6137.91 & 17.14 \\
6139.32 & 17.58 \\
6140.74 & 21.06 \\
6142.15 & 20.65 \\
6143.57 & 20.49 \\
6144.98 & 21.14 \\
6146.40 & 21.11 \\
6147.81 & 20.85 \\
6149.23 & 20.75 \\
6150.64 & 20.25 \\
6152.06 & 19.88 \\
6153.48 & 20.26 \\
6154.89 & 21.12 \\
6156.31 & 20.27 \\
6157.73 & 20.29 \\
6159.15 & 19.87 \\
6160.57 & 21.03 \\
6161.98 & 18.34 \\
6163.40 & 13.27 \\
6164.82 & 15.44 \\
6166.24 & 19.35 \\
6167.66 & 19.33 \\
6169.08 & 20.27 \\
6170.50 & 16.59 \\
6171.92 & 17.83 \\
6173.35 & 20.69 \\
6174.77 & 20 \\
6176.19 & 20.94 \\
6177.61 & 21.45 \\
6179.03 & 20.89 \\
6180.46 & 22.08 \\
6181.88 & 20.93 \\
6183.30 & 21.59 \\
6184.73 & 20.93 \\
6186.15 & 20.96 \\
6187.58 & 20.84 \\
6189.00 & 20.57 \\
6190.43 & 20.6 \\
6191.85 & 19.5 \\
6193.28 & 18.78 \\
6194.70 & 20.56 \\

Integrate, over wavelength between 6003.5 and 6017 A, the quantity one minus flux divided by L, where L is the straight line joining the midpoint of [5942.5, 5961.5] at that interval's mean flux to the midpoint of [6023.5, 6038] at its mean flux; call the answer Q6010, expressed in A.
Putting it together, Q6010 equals 0.1 A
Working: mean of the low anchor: 21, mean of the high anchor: 21.1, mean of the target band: 20.9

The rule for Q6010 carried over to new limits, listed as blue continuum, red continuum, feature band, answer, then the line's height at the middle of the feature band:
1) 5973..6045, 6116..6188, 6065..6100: -0.9 A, 20.5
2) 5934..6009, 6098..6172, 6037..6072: -1.1 A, 20.5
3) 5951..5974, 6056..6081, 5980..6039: 0.4 A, 21.1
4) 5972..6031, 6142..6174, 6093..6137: -1.3 A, 19.9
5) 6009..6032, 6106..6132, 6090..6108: 0.0 A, 20.5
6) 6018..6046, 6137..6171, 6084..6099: -0.5 A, 20.2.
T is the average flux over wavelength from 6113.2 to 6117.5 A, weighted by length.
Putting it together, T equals 21.1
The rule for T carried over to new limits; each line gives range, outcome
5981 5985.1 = 21.3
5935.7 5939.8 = 21.3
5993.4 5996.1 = 21.6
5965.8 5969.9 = 21.2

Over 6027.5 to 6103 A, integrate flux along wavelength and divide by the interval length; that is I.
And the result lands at 21.2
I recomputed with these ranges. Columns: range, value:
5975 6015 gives 21.1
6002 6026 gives 20.7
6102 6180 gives 19.9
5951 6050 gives 21.1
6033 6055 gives 21.3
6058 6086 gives 21.1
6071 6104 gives 21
